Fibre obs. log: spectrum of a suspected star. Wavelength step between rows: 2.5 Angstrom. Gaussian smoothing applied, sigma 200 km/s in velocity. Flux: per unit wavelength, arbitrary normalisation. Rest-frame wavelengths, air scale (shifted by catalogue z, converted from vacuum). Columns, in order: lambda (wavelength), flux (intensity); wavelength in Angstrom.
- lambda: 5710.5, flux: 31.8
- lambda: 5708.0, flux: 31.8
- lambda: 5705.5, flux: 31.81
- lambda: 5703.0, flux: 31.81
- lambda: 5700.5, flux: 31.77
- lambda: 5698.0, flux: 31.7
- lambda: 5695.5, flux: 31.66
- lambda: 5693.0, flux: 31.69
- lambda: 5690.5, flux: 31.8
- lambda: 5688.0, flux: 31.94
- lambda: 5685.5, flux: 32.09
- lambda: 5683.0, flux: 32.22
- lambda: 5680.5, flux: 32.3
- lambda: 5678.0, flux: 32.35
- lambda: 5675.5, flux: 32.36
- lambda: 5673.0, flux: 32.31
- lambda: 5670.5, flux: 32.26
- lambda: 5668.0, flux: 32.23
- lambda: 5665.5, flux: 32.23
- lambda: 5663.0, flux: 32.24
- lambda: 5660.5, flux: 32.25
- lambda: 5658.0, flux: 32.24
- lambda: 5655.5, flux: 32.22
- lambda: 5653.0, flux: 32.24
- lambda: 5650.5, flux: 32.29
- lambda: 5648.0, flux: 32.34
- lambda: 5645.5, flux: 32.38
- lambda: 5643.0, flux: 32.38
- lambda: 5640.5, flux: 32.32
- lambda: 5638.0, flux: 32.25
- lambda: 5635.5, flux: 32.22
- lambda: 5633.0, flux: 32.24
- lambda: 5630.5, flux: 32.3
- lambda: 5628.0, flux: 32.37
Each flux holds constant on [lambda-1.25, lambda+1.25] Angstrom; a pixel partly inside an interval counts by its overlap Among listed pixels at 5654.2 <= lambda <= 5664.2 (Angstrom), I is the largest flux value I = 32.25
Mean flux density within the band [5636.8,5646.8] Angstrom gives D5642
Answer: 32.3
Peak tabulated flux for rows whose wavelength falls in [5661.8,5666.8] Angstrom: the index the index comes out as 32.24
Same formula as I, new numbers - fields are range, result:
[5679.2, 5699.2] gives 32.3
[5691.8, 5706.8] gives 31.81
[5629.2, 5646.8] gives 32.38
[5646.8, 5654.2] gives 32.34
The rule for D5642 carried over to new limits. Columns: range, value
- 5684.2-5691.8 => 31.9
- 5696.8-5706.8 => 31.8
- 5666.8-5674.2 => 32.3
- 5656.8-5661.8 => 32.2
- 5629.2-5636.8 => 32.3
